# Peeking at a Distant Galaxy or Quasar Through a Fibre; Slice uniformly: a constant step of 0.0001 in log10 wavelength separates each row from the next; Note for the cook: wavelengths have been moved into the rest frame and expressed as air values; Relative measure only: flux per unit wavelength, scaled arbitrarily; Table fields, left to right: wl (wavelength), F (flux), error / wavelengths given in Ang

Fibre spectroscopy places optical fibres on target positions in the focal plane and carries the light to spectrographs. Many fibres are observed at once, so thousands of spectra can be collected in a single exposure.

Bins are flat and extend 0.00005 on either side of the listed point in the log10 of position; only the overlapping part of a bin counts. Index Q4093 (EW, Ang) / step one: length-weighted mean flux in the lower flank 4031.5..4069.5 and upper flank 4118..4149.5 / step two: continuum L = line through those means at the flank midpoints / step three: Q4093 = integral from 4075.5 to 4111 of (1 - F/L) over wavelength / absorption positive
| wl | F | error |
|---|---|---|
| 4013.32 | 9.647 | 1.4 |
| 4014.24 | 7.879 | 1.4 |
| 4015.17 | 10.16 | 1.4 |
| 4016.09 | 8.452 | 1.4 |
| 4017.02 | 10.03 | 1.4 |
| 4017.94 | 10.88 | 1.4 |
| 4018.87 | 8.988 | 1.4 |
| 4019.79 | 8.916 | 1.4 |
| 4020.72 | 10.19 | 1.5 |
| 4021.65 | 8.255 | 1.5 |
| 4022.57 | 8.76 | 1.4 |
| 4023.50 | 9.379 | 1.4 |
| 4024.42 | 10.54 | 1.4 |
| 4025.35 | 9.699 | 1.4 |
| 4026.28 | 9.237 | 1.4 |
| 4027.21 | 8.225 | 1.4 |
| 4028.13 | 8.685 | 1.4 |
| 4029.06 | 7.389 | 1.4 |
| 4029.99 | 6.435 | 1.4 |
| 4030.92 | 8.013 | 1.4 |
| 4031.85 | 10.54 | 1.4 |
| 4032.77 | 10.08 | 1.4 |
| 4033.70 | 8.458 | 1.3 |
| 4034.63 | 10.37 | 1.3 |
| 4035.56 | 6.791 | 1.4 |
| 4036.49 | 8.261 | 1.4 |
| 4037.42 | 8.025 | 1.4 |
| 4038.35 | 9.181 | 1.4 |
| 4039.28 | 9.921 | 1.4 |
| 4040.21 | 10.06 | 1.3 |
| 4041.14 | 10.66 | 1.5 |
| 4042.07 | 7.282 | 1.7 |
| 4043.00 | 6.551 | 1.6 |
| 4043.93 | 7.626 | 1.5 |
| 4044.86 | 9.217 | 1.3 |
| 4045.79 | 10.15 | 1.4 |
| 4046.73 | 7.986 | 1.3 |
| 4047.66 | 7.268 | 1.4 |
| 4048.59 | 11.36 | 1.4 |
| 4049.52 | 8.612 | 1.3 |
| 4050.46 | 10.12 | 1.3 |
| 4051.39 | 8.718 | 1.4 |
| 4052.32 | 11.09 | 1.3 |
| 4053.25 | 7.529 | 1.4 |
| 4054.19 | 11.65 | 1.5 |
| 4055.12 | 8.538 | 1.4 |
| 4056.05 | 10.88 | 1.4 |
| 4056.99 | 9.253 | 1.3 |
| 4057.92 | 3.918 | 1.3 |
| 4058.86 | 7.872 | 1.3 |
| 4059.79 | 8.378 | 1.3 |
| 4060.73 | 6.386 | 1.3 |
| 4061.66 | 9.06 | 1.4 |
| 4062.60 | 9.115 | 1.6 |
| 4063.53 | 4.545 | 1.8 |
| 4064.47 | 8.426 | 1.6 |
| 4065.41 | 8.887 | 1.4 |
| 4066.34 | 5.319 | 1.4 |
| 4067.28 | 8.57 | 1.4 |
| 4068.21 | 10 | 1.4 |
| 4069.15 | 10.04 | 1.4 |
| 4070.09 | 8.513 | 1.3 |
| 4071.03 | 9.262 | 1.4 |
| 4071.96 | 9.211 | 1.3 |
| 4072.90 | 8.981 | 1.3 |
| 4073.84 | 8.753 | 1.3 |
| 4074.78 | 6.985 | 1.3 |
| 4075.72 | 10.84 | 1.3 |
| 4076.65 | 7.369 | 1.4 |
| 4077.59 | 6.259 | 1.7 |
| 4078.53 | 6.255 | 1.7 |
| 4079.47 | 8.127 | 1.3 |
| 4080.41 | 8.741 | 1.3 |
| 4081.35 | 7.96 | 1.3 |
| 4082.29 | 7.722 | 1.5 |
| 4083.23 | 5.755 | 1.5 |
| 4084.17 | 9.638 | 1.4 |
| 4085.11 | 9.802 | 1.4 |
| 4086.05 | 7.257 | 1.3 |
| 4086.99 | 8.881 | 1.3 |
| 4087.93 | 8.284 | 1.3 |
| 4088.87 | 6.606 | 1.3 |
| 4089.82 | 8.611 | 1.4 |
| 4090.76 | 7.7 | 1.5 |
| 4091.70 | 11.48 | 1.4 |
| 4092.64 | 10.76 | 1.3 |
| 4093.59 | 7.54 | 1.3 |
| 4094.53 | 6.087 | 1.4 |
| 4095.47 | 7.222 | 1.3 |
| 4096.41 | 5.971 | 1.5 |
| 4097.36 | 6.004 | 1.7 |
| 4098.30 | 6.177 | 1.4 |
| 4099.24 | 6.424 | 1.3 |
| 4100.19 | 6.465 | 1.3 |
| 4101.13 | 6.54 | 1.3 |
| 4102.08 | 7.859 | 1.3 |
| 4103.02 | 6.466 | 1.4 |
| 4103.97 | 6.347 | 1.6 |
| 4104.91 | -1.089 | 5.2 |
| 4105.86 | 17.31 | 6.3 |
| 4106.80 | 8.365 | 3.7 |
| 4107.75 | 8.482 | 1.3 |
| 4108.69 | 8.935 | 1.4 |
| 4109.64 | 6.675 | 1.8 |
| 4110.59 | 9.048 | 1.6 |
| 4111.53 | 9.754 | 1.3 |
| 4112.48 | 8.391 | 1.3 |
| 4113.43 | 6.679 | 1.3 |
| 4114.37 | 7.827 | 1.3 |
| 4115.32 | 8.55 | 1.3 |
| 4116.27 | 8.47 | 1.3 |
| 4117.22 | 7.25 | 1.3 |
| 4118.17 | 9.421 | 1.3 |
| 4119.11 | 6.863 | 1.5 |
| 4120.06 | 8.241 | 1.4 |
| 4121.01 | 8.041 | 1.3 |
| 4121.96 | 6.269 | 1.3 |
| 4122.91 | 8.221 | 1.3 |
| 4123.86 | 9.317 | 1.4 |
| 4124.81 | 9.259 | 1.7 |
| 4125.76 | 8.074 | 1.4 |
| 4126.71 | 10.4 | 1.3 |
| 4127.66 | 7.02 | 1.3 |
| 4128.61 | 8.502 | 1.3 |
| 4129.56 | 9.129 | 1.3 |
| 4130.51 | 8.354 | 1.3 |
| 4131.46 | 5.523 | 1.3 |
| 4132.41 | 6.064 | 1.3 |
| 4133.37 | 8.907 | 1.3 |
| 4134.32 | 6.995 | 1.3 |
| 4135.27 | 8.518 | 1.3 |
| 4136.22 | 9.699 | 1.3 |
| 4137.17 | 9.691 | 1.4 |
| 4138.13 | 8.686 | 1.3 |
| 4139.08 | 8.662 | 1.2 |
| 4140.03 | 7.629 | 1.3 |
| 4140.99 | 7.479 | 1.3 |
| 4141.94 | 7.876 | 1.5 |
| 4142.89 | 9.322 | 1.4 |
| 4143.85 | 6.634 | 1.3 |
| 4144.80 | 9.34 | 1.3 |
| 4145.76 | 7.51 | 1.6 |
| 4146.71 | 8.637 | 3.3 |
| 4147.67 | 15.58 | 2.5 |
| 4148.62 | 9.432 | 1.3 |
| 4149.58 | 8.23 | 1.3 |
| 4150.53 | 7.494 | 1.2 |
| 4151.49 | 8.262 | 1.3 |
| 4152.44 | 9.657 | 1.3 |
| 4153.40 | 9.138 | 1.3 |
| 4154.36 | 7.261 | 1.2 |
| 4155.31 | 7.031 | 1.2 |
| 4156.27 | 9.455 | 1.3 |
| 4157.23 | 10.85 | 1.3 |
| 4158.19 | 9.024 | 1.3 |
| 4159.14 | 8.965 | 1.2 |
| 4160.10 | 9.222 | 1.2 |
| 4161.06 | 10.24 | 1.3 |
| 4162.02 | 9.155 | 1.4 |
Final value 3.5 Ang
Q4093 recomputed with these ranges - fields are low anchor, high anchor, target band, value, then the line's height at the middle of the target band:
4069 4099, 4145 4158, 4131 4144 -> 1.29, 8.9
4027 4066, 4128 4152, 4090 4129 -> 2.88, 8.52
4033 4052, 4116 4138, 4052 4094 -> 1.24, 8.62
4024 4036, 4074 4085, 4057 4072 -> 0.33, 8.16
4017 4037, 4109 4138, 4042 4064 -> 0.71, 8.76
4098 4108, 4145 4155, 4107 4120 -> -0.97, 7.62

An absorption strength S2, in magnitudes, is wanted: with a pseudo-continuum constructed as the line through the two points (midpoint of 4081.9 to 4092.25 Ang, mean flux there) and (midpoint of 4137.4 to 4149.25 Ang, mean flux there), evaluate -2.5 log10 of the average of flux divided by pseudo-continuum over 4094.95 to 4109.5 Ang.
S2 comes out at 0.19 mag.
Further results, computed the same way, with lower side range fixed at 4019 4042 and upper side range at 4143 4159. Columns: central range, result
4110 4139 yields 0.09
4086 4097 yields 0.12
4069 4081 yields 0.08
